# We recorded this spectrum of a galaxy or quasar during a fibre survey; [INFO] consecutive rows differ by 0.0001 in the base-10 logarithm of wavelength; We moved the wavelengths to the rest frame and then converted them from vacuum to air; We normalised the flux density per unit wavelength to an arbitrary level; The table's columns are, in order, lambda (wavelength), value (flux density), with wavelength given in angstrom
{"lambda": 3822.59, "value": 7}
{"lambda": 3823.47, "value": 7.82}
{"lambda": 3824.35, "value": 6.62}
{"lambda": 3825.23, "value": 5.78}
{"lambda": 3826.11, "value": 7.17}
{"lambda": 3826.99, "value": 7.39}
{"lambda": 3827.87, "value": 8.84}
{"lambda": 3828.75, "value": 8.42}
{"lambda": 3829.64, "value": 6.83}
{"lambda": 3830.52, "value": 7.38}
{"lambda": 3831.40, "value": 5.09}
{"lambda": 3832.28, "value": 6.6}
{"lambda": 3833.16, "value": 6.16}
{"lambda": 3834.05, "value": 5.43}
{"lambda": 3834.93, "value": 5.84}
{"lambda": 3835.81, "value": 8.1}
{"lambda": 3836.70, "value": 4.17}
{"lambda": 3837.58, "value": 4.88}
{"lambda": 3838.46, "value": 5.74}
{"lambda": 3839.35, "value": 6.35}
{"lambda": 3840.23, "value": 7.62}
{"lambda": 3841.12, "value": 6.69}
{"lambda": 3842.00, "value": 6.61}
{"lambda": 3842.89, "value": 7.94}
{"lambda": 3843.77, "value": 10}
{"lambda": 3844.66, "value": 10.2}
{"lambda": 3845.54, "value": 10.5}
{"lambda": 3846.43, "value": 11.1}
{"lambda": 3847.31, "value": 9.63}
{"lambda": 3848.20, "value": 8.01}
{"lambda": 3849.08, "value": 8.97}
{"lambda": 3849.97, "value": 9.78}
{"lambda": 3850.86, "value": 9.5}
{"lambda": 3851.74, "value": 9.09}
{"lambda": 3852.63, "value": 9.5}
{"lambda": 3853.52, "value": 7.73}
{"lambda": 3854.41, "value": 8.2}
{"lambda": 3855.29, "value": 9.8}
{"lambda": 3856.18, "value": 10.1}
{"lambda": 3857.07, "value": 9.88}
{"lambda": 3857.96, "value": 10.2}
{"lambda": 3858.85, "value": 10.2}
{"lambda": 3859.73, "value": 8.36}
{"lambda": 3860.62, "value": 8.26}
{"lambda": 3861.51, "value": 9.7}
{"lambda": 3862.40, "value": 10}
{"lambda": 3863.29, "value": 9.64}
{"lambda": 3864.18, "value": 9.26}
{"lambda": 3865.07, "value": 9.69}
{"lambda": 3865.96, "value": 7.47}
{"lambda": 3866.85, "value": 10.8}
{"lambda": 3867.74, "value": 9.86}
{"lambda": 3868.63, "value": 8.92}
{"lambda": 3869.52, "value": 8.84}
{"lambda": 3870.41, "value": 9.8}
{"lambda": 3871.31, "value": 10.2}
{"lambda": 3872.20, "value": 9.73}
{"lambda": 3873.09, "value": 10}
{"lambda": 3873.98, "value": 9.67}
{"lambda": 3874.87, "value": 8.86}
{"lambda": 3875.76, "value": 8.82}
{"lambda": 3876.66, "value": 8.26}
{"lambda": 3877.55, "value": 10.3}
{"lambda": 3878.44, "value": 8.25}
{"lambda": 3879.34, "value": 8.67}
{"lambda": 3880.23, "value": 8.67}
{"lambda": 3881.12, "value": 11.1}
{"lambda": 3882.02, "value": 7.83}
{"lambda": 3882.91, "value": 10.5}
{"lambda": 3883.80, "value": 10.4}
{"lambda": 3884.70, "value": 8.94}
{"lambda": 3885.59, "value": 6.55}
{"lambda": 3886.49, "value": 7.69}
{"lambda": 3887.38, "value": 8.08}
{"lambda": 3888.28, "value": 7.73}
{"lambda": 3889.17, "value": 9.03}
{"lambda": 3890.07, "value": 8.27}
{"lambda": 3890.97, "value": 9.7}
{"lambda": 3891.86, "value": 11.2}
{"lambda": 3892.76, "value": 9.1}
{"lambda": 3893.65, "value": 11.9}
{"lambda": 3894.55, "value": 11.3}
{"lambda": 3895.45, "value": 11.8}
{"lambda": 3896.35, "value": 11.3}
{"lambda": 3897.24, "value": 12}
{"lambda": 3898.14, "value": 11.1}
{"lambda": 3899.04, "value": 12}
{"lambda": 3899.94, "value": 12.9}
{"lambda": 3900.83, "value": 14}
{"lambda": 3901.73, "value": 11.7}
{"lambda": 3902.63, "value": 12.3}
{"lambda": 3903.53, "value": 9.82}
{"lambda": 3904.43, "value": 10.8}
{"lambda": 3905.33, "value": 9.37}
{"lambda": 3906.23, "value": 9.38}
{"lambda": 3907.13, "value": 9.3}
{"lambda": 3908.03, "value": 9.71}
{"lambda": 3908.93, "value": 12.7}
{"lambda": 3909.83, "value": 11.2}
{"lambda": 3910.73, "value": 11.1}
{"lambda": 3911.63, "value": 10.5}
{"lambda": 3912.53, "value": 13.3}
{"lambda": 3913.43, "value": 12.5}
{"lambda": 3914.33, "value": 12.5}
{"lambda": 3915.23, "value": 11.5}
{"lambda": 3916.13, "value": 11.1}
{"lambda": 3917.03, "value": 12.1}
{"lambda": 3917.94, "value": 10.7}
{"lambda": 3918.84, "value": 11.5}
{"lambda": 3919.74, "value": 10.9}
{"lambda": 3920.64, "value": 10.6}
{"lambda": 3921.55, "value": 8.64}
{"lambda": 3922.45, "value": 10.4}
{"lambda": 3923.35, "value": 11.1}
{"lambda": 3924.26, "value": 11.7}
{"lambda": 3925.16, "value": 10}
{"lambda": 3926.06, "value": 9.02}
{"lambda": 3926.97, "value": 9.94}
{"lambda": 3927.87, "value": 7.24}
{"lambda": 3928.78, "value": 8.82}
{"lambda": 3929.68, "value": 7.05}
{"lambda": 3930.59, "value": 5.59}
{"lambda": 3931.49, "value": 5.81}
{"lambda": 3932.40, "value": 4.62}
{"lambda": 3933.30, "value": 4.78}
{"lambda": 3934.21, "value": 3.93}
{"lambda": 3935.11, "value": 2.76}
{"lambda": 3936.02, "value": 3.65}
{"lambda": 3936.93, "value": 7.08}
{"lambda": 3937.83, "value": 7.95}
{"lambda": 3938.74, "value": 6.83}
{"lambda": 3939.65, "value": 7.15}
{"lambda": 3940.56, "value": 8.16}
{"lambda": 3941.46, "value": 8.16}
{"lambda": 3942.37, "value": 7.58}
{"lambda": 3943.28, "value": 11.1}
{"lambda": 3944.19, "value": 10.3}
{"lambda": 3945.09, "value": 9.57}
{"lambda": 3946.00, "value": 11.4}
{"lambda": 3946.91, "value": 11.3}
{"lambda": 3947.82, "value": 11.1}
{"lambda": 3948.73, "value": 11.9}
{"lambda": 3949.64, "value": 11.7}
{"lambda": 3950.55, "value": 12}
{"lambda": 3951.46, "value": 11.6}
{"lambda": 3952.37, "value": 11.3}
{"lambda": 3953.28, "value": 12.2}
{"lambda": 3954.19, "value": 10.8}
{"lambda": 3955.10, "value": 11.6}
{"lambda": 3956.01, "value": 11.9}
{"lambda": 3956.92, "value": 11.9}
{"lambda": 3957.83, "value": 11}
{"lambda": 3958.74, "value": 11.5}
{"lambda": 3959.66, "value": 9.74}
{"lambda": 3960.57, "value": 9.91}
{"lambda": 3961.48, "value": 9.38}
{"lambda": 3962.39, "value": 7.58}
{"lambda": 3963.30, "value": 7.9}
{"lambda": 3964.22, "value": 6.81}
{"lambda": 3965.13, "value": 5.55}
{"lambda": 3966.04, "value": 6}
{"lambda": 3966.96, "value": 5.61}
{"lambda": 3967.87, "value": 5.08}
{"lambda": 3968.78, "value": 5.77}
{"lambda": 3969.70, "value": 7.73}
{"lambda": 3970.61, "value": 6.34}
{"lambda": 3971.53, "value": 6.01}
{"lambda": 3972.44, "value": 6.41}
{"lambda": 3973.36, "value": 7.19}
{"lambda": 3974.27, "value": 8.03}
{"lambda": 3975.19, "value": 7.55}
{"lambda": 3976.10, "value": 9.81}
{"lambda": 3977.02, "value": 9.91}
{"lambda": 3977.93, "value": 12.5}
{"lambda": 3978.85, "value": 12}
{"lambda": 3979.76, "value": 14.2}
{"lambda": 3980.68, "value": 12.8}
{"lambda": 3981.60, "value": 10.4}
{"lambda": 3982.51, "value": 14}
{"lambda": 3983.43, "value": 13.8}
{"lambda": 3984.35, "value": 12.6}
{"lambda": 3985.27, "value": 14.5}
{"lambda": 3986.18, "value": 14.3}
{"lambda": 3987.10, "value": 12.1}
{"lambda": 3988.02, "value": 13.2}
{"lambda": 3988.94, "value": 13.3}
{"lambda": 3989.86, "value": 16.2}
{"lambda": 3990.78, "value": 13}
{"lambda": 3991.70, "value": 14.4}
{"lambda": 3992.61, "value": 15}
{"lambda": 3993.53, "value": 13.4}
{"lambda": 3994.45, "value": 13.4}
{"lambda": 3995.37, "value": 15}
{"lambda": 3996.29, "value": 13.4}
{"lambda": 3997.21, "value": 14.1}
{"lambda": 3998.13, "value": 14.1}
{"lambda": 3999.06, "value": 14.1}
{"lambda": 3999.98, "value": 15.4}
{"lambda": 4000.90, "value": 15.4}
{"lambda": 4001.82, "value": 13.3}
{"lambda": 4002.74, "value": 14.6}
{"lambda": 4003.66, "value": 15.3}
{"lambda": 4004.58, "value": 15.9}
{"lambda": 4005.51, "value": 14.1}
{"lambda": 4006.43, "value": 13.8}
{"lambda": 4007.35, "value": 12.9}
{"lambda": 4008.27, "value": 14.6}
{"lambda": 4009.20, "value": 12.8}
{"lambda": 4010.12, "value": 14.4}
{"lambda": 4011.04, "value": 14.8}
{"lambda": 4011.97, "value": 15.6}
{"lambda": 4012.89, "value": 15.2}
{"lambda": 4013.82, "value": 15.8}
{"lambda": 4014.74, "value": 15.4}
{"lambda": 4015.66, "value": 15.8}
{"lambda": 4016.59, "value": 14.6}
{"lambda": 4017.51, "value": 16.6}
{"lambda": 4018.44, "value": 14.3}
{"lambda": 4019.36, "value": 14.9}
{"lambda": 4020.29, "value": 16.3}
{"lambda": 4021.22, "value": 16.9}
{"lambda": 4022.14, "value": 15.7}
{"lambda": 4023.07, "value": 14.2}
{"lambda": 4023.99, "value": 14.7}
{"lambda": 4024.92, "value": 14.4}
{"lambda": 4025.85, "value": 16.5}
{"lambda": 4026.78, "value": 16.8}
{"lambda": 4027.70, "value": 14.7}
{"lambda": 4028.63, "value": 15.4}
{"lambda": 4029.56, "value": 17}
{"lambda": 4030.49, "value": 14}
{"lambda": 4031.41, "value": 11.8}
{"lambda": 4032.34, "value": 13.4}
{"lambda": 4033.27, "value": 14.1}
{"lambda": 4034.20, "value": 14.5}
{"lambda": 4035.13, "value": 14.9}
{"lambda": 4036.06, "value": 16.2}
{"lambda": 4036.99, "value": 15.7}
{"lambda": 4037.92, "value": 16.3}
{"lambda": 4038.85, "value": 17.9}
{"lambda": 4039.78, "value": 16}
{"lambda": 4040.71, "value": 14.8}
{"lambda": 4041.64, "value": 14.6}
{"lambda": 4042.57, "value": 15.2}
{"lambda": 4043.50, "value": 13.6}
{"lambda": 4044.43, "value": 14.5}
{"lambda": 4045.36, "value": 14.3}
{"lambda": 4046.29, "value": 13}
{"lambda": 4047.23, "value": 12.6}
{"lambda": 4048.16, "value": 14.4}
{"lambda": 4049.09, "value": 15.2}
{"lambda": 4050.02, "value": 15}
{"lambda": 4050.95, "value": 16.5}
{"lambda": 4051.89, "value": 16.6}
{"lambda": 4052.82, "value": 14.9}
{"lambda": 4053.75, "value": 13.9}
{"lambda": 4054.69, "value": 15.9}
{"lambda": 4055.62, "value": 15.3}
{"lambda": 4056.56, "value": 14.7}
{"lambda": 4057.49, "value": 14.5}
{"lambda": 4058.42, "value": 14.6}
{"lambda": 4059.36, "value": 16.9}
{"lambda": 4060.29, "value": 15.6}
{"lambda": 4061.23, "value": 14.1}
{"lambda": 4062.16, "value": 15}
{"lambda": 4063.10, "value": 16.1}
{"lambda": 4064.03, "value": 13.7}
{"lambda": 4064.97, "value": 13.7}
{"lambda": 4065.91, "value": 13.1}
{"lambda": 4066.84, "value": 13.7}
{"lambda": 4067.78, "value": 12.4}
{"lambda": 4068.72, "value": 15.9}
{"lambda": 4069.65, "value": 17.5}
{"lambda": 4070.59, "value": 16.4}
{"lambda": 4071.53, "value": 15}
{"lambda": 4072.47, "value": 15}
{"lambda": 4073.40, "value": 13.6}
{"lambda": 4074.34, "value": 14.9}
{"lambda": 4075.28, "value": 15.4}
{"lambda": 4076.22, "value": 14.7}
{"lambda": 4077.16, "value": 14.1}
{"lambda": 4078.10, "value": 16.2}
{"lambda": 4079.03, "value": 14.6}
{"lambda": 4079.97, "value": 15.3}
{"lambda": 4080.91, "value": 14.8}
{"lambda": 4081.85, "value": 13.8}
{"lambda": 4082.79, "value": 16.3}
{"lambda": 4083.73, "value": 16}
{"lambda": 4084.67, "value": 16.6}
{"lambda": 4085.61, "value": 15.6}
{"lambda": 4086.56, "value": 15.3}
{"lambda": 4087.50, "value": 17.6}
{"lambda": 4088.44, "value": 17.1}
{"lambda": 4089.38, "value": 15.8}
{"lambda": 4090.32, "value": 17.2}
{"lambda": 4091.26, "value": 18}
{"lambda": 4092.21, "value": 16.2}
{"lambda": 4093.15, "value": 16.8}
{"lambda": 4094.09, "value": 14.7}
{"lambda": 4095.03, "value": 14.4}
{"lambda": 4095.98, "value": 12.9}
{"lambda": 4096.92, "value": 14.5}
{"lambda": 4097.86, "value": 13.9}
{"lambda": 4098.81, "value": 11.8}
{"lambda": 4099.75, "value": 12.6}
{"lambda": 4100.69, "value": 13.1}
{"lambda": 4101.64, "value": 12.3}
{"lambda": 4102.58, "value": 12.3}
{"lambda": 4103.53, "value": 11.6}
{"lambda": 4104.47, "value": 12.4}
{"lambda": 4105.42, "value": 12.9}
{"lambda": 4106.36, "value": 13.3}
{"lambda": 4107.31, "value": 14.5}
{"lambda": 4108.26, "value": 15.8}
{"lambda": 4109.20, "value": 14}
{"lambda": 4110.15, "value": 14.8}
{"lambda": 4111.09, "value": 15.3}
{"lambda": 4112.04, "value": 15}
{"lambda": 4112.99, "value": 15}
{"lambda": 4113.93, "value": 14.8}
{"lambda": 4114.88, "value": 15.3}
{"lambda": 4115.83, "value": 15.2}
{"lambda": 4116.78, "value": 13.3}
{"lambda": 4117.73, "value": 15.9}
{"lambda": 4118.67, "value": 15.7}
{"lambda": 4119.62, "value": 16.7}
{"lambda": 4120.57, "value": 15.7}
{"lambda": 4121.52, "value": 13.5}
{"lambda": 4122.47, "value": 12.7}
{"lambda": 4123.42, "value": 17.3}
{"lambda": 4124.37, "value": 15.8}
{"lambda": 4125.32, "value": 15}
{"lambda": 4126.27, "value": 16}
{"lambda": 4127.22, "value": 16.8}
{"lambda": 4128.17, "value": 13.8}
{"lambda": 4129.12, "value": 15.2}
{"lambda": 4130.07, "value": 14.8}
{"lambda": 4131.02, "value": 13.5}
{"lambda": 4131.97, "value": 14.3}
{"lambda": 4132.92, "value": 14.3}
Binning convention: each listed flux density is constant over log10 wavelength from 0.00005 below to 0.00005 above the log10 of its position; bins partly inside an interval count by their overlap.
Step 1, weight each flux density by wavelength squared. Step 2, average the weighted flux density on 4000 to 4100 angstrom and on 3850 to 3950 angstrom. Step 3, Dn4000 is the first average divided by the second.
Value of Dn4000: 1.69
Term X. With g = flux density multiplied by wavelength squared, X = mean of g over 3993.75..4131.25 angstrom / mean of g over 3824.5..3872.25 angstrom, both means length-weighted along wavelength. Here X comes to 1.98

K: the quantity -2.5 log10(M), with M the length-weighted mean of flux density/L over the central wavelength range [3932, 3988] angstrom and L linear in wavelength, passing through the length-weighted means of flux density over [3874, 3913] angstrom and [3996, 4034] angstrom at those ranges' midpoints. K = 0.34 mag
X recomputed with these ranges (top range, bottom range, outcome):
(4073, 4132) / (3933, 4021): 1.38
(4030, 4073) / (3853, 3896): 1.73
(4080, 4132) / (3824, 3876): 2.00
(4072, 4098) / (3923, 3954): 1.91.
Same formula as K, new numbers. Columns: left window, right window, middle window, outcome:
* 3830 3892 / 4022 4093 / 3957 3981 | 0.39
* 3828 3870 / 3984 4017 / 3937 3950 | 0.26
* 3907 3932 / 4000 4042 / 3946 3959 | 0.02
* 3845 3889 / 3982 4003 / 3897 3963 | 0.17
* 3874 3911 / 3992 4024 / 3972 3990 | 0.17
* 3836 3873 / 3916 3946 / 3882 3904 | -0.20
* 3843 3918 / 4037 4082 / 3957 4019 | 0.09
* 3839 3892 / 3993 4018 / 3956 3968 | 0.44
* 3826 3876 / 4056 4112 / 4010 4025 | -0.18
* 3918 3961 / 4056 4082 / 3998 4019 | -0.20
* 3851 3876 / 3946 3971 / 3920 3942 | 0.24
